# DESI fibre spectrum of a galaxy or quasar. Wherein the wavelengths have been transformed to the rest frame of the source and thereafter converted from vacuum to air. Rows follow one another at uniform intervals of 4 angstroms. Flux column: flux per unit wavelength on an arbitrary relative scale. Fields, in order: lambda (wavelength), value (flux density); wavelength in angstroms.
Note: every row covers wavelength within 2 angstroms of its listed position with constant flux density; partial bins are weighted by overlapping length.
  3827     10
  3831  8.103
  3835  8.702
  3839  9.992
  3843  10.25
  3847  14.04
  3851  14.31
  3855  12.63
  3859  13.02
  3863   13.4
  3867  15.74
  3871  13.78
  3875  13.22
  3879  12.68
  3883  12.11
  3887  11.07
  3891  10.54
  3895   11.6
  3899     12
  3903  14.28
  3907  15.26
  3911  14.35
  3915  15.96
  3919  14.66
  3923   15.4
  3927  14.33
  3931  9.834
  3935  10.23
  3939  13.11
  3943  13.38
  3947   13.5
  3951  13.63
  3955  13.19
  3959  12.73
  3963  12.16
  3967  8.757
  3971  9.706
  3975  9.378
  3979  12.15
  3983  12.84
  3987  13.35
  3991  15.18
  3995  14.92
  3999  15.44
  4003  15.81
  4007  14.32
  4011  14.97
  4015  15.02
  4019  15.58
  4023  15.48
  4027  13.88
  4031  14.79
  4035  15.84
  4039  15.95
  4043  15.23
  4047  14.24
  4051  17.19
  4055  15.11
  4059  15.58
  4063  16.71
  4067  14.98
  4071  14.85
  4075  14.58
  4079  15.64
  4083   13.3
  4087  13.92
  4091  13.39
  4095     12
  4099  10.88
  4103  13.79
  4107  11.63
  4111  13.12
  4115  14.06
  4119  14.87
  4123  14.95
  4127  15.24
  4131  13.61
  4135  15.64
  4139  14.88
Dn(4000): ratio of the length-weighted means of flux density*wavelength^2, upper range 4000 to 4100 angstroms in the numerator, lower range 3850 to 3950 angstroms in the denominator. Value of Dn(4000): 1.21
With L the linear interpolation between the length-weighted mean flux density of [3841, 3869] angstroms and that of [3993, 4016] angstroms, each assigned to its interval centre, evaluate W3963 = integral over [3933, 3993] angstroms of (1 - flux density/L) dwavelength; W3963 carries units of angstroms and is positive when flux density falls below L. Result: 9.8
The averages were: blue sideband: 13.3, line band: 12.2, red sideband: 15.1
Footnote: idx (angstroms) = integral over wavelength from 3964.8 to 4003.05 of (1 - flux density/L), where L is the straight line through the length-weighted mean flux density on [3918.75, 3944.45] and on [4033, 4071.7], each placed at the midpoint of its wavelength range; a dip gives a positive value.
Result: 4.1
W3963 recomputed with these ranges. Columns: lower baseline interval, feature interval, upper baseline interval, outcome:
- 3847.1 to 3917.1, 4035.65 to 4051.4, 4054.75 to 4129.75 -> -1.8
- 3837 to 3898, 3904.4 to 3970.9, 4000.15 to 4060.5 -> 3.0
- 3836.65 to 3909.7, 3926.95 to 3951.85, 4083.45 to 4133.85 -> 1.1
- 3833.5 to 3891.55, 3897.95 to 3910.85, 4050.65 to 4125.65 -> -1.3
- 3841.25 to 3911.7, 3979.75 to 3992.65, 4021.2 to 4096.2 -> 0.5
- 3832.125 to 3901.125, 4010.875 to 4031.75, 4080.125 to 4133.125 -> -3.1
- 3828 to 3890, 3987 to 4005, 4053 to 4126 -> -2.5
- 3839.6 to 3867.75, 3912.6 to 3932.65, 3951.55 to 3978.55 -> -3.7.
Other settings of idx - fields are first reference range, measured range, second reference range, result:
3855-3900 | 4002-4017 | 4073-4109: -2.3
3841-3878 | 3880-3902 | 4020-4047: 3.3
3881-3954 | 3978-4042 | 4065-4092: -4.2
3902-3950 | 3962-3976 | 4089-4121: 3.7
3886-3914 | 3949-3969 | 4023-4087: 2.4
